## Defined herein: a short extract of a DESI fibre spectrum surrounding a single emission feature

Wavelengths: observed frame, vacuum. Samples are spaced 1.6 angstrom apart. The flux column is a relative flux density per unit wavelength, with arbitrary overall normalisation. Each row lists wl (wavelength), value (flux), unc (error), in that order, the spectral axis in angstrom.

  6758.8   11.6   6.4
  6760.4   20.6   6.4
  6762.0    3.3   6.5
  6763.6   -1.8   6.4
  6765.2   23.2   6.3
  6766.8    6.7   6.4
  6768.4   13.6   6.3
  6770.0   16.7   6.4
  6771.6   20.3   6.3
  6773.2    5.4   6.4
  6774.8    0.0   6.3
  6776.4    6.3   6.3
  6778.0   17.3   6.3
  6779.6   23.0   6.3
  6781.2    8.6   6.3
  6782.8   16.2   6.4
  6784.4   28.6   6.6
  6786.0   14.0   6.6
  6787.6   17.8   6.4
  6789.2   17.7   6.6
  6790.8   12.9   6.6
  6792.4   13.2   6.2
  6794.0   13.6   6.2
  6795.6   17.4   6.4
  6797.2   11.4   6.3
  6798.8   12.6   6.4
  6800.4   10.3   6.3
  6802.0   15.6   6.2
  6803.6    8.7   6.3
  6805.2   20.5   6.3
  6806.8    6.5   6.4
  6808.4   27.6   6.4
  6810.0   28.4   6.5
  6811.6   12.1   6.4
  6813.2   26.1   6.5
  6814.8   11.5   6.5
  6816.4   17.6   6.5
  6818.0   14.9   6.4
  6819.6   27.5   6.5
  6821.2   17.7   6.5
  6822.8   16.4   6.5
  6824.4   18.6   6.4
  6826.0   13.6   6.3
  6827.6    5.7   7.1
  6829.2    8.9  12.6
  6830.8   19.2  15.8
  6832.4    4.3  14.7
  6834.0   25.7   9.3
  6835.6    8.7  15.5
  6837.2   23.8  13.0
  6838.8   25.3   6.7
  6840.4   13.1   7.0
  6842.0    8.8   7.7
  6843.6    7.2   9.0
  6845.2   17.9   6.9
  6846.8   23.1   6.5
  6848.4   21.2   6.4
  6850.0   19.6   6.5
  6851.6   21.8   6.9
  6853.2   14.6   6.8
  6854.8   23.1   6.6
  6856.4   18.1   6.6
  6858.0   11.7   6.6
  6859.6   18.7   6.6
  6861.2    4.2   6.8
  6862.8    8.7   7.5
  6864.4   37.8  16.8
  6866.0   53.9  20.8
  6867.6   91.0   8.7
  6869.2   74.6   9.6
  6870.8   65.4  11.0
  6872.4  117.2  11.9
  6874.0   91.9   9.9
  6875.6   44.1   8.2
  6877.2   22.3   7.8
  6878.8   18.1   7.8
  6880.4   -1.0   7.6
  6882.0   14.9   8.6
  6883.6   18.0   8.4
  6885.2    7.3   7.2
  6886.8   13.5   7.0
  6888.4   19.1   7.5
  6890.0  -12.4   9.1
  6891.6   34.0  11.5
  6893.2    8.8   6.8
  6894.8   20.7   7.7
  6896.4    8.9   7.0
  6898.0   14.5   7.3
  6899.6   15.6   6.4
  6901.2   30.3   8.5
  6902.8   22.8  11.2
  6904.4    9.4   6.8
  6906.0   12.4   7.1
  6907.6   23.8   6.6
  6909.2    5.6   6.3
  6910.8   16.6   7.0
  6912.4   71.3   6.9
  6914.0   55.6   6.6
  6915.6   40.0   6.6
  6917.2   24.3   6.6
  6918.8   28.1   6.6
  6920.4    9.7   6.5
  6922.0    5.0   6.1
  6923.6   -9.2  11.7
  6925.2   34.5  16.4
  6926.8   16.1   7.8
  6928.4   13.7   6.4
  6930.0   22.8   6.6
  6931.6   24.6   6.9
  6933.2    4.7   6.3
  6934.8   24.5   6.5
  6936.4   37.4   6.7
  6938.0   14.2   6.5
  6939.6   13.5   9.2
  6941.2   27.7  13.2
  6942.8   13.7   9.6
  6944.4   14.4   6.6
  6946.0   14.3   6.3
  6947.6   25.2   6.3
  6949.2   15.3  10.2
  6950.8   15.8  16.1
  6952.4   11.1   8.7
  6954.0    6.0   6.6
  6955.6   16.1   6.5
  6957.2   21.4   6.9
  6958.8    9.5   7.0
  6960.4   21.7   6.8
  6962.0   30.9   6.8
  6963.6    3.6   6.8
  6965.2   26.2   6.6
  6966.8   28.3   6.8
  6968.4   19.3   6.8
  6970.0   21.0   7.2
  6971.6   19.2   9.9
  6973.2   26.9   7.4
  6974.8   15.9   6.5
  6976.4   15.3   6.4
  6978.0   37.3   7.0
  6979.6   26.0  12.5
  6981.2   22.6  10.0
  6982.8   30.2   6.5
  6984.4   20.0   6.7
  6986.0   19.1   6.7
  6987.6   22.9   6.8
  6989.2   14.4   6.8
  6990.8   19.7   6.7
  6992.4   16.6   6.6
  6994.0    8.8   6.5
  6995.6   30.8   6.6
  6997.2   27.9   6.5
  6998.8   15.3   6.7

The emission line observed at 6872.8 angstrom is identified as [O II] 3727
